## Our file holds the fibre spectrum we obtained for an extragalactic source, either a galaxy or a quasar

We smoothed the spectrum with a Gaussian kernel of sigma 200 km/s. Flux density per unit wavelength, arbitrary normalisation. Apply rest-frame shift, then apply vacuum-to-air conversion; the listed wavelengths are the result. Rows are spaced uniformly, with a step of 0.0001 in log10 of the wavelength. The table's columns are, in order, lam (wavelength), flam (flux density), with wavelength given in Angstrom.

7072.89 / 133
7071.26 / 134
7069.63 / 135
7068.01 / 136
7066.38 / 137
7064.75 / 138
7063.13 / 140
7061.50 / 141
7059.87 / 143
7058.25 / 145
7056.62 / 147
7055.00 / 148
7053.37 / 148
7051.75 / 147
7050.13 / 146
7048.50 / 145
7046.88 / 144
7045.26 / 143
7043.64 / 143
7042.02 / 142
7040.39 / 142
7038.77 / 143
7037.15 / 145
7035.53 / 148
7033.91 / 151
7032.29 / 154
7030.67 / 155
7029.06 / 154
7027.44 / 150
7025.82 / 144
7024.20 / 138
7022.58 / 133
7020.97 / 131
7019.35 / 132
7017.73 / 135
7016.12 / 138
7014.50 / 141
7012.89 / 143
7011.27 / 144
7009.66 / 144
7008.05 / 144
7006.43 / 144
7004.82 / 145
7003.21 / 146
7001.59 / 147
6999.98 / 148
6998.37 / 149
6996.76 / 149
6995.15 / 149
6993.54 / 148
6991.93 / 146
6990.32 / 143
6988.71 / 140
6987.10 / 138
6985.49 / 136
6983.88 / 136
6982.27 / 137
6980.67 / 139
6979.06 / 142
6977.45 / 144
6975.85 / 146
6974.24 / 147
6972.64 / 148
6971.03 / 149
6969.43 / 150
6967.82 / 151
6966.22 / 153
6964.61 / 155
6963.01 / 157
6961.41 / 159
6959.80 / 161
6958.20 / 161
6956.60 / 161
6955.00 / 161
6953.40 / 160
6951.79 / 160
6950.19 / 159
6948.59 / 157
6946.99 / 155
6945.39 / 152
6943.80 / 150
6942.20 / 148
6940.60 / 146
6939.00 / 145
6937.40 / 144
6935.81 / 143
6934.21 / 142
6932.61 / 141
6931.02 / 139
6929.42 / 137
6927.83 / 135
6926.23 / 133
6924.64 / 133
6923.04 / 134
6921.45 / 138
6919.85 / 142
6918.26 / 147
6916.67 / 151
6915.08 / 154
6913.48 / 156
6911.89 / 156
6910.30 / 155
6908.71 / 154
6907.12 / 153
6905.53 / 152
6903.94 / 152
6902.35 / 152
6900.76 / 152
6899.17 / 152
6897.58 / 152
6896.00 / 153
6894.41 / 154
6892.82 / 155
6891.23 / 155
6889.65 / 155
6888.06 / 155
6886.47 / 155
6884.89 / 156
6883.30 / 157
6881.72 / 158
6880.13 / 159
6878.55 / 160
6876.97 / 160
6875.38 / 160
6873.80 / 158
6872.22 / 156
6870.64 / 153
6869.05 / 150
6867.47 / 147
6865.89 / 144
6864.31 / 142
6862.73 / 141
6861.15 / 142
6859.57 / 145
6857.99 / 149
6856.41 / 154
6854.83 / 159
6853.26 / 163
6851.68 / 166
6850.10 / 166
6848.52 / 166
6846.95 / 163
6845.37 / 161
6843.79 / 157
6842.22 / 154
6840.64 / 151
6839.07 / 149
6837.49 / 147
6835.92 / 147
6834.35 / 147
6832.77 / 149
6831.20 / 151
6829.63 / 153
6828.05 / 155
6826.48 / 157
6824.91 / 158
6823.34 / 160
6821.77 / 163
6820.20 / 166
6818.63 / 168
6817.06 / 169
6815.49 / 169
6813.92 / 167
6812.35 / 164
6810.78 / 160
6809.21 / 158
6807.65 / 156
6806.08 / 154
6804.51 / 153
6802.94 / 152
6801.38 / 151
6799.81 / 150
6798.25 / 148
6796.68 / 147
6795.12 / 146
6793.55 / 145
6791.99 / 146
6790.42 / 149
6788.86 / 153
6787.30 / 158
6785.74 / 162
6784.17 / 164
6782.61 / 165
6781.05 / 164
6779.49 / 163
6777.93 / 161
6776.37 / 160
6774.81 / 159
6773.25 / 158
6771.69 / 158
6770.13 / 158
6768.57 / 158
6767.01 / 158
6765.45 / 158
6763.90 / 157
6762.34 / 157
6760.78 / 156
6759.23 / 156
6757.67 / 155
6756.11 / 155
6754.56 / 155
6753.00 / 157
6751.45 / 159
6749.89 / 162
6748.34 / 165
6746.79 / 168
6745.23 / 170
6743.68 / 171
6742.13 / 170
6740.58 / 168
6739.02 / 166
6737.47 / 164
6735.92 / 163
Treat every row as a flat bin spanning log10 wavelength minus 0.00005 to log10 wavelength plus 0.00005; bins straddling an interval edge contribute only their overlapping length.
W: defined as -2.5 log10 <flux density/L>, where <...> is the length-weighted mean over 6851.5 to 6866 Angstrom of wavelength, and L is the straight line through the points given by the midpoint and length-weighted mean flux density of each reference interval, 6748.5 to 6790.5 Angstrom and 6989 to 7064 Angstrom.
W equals 0.03 mag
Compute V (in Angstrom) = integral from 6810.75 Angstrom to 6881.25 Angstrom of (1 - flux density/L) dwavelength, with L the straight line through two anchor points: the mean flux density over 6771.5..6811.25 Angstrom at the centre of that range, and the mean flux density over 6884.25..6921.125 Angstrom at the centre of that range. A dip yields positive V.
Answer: -0.9 Angstrom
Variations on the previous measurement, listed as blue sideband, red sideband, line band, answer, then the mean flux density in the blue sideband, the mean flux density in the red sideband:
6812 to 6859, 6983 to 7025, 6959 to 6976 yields -0.8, 158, 142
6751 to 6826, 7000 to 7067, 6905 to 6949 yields 1.1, 158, 144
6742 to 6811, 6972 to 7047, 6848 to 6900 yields -1.0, 157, 144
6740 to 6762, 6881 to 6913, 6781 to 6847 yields 1.1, 162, 154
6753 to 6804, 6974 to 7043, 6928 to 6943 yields 0.5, 156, 143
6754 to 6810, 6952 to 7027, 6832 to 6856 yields -0.6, 156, 146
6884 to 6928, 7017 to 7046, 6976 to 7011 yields 0.4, 150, 143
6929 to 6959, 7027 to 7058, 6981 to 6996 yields 0.8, 151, 147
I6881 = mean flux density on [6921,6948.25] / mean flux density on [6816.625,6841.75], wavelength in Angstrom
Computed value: 0.92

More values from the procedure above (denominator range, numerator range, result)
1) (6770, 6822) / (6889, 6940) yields 0.93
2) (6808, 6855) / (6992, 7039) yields 0.91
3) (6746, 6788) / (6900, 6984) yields 0.93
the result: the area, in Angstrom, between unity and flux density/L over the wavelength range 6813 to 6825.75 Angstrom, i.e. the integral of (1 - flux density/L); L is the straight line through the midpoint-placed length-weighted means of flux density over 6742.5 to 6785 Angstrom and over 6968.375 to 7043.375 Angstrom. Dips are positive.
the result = -0.7 Angstrom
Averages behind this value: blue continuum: 160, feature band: 165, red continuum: 144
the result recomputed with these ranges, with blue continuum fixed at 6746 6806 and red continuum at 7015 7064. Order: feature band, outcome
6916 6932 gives 1.1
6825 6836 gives 0.1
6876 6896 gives -0.7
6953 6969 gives -1.1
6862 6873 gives 0.3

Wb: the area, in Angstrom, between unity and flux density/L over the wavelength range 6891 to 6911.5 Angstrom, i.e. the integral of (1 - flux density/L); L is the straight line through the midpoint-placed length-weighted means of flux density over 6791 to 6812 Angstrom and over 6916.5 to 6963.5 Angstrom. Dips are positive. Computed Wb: -0.5 Angstrom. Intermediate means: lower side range 151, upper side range 148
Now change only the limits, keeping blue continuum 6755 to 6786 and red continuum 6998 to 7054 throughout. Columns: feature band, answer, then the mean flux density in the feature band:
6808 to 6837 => -0.5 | 159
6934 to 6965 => -1.1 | 154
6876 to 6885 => -0.4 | 158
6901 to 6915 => -0.3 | 154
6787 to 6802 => 0.8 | 149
